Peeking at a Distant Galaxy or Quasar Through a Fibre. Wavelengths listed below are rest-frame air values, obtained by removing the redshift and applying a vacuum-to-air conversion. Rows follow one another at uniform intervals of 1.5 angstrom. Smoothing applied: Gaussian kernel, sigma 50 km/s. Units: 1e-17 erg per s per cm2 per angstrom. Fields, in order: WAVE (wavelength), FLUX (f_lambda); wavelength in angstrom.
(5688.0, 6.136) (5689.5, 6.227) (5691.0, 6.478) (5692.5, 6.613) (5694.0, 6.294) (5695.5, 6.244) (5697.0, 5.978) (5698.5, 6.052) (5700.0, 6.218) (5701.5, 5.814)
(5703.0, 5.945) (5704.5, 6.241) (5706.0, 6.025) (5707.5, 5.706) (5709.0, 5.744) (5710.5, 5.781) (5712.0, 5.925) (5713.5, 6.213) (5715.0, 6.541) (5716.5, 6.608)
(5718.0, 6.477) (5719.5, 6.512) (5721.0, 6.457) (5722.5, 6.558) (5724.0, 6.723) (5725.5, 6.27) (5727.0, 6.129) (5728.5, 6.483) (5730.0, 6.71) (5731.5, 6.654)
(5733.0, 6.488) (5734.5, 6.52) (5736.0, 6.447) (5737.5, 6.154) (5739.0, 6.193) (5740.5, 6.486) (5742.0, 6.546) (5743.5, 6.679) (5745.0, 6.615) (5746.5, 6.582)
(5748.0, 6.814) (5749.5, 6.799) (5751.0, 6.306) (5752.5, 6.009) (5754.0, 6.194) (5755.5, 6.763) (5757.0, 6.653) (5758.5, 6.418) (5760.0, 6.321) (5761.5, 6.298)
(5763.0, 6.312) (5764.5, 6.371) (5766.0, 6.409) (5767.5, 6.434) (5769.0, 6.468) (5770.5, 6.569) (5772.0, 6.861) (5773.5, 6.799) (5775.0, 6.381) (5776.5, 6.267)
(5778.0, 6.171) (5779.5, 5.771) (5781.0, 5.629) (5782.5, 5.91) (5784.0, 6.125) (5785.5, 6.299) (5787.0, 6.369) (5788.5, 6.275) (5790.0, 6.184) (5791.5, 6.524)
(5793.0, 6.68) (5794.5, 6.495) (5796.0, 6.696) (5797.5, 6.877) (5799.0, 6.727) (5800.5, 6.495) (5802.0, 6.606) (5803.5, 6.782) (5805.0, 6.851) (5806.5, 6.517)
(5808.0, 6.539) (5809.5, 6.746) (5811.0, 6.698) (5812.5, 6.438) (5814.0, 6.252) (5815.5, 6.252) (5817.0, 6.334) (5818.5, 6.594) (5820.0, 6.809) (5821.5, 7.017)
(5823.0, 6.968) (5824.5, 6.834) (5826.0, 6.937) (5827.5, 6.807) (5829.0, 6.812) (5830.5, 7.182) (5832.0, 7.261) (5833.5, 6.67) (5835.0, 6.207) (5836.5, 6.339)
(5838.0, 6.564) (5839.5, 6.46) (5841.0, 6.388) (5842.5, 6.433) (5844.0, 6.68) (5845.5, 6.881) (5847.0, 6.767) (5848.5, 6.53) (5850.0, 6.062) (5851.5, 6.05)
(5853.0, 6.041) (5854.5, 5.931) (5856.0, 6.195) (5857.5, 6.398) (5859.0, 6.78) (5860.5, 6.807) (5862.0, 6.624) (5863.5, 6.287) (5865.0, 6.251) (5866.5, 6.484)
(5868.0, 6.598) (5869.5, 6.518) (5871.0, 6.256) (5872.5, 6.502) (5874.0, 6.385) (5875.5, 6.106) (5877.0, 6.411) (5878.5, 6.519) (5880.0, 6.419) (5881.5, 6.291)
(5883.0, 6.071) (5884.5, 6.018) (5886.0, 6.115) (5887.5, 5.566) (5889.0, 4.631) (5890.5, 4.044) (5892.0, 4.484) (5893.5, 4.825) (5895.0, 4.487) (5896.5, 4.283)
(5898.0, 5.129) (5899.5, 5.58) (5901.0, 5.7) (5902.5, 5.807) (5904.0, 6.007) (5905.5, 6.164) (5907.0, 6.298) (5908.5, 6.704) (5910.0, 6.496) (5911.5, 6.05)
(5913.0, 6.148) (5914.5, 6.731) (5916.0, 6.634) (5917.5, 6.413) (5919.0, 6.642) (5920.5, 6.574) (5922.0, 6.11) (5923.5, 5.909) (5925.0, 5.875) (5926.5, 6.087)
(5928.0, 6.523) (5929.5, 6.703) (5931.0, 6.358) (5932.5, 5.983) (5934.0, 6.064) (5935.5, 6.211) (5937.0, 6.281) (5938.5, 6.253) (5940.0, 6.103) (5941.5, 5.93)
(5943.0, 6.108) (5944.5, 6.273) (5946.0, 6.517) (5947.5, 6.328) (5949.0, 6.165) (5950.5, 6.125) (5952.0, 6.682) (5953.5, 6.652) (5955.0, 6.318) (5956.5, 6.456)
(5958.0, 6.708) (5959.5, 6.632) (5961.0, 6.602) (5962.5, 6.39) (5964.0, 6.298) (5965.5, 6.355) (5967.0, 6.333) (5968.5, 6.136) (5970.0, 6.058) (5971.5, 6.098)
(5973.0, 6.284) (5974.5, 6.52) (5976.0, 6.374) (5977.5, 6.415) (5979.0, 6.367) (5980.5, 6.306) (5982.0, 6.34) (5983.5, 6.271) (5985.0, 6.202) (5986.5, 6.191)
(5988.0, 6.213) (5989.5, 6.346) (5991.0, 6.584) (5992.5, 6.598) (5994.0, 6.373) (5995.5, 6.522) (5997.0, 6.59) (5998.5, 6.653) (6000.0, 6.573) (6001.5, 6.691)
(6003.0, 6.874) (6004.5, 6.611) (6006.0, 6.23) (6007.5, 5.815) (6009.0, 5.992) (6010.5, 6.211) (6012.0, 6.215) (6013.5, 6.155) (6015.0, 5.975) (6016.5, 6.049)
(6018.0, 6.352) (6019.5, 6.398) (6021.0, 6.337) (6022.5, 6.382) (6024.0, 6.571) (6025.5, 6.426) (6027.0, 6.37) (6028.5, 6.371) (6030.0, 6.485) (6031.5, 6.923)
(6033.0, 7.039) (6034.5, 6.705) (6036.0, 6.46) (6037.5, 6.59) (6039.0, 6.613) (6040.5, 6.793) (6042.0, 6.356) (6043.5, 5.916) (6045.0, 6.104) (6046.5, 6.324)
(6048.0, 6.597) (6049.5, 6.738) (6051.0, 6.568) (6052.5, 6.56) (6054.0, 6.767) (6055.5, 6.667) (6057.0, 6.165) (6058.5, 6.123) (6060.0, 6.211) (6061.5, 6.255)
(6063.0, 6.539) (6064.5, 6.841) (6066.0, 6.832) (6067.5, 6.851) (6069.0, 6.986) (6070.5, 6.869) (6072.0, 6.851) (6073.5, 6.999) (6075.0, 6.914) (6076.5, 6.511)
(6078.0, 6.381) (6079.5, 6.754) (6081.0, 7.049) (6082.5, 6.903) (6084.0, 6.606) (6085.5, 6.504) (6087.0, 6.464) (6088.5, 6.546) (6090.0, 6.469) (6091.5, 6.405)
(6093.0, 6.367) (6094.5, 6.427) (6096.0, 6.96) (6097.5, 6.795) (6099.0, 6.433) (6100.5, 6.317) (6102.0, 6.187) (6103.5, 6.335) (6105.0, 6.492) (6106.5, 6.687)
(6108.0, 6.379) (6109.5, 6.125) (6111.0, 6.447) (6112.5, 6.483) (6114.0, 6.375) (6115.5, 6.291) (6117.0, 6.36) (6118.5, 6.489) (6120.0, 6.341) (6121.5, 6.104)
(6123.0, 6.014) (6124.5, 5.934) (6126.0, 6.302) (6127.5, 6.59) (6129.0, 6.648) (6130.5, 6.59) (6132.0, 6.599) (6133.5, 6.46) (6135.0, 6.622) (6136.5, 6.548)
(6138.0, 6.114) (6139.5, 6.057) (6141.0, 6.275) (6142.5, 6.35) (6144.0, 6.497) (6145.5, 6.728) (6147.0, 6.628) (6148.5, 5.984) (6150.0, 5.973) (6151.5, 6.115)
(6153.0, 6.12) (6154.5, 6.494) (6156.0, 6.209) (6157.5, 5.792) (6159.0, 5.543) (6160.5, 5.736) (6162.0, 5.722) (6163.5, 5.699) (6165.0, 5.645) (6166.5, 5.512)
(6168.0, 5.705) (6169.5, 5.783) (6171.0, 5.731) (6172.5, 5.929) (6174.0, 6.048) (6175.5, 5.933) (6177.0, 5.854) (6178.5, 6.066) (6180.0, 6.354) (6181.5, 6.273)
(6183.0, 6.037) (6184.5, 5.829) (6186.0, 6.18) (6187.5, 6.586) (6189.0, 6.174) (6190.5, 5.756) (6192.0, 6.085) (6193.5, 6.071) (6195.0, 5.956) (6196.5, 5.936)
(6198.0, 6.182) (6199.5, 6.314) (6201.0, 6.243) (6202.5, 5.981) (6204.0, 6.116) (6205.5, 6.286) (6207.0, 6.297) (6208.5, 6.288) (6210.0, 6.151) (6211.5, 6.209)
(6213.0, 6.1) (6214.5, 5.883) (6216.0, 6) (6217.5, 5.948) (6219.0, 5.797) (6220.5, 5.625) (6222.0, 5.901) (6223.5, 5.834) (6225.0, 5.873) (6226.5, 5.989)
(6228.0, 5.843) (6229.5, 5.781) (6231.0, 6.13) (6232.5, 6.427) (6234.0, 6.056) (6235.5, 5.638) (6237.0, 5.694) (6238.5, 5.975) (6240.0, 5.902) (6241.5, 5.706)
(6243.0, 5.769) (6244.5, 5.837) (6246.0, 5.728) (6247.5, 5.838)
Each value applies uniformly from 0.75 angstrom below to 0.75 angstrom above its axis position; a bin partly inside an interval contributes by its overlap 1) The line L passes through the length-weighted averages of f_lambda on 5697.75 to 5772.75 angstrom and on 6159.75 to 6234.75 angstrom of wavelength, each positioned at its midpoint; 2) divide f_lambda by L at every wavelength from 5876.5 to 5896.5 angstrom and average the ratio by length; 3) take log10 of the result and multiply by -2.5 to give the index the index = 0.14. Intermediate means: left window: 6.37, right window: 6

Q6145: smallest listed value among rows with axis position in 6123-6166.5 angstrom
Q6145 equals 5.512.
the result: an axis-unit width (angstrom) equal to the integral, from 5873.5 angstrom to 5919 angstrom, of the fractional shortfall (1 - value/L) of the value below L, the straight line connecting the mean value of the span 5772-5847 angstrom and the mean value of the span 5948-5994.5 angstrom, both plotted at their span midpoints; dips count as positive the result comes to 4.4 angstrom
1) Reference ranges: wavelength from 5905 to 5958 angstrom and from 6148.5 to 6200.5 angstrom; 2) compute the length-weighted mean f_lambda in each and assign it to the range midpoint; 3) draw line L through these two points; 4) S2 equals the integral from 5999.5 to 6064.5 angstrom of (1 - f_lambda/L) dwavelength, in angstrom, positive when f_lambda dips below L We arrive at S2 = -2.60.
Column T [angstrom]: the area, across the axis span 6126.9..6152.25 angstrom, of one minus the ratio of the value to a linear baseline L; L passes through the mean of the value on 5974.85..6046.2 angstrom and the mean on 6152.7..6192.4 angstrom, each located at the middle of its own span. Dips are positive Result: -1.5 angstrom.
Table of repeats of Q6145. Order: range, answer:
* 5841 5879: 5.931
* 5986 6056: 5.815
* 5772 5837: 5.629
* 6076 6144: 5.934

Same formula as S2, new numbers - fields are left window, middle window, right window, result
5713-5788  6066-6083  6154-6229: -2.01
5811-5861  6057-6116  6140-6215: -3.41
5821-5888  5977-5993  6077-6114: 0.38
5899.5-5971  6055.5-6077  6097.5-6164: -1.22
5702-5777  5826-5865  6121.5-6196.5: -1.25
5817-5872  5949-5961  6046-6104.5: 0.15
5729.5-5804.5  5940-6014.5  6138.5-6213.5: -1.26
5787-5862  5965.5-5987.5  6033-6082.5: 1.05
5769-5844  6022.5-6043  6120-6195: -1.00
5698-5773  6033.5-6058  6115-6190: -1.15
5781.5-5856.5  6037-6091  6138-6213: -3.23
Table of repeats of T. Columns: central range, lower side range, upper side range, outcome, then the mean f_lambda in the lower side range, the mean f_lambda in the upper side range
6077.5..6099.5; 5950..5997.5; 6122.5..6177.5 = -1.4 angstrom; 6.39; 6.12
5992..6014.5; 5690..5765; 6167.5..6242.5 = -0.9 angstrom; 6.35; 6.01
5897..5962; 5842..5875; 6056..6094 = 2.4 angstrom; 6.43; 6.61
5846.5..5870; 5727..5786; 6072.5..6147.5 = 0.1 angstrom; 6.4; 6.48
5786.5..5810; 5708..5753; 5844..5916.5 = -1.3 angstrom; 6.41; 6.05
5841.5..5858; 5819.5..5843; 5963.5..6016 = 0.8 angstrom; 6.73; 6.34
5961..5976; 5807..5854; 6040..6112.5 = 0.6 angstrom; 6.59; 6.55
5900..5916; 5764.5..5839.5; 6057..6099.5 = 0.9 angstrom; 6.54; 6.63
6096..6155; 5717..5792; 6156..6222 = -3.2 angstrom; 6.41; 5.99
